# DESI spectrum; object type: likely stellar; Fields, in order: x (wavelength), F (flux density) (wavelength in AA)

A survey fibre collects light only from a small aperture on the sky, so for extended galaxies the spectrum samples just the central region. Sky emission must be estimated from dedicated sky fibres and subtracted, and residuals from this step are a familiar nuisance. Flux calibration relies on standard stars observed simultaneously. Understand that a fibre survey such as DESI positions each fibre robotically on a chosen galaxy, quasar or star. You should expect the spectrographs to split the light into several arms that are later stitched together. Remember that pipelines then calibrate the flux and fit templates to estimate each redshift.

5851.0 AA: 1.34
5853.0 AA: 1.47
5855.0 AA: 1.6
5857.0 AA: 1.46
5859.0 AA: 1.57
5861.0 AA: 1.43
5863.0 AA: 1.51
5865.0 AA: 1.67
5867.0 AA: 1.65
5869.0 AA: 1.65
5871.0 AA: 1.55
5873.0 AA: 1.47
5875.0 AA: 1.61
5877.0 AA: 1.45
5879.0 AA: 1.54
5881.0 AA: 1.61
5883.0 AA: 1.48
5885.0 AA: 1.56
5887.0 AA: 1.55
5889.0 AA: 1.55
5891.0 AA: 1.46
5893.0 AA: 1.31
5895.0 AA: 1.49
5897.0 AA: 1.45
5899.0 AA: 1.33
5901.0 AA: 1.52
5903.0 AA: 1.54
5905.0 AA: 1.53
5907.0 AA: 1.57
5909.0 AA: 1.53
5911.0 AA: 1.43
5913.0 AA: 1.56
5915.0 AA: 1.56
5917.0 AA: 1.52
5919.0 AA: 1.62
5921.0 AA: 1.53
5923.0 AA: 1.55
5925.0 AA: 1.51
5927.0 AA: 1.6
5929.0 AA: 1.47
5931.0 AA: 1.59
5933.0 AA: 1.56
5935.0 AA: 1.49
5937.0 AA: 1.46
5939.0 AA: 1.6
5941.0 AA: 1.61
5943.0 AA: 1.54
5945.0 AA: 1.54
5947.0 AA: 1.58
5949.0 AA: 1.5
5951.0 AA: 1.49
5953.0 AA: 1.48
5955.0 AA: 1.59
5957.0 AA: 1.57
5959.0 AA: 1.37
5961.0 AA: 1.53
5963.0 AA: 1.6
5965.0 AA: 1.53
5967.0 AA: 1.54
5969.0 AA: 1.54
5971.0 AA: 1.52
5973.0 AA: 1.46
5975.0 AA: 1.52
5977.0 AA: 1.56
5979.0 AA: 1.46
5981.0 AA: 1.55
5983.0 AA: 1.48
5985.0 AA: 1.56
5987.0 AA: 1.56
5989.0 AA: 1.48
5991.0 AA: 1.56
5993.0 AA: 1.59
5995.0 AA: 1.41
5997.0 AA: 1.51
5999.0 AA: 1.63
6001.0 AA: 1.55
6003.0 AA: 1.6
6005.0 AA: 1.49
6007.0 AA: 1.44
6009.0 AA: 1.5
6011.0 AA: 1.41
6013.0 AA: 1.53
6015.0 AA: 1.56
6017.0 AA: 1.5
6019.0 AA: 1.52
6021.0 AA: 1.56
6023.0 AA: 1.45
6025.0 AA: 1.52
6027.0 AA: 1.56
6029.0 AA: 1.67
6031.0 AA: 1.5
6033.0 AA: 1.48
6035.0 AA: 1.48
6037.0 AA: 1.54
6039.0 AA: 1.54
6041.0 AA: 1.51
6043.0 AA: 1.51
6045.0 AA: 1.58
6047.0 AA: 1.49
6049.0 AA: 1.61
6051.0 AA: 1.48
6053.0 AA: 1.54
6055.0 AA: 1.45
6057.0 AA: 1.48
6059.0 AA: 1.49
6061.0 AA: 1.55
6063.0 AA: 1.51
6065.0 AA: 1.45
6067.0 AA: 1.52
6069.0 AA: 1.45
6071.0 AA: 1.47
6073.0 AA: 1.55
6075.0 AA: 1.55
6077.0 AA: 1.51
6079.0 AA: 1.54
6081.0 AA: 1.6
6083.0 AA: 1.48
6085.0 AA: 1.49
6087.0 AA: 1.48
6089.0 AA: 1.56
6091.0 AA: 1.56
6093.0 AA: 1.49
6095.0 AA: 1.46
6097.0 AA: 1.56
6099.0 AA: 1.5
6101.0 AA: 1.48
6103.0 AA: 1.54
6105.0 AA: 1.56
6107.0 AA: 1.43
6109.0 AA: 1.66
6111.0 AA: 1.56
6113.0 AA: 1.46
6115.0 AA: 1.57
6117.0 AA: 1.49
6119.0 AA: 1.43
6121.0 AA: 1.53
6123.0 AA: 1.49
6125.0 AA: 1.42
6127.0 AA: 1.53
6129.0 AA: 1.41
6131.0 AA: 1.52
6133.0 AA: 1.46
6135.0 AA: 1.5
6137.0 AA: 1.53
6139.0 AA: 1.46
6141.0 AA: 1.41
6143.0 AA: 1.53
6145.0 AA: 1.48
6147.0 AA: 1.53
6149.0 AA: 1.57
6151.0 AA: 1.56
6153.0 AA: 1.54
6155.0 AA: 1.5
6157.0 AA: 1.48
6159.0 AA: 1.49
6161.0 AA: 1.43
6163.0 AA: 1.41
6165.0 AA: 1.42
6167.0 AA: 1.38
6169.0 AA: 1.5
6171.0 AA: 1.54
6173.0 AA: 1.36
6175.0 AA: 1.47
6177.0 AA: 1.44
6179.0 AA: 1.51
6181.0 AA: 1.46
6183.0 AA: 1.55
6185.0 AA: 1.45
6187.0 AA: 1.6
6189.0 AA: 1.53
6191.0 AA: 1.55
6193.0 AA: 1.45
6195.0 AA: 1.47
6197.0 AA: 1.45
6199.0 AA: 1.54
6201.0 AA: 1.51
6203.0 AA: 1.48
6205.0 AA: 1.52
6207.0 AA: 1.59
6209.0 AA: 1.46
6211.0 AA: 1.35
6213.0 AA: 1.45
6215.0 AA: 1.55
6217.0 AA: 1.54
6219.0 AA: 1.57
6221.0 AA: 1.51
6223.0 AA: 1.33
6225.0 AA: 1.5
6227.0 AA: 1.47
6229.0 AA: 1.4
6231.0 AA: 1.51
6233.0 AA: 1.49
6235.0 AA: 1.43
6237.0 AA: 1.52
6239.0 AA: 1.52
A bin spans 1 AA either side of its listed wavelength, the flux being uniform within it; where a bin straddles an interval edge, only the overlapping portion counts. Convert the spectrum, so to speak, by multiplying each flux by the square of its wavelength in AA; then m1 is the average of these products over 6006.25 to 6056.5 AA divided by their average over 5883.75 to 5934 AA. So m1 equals 1.04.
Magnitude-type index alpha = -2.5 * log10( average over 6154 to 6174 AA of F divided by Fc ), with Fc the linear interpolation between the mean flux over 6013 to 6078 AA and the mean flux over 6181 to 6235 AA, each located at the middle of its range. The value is 0.04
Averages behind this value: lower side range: 1.52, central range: 1.45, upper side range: 1.49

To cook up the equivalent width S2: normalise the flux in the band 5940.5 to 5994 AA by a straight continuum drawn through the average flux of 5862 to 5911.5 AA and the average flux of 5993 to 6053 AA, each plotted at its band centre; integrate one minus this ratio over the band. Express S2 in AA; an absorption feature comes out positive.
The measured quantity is -0.2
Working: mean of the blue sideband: 1.52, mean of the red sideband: 1.52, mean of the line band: 1.53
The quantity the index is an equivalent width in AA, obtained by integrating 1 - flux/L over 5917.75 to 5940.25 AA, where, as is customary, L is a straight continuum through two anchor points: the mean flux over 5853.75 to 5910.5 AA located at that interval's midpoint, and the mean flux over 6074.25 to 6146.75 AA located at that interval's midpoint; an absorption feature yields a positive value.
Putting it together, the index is -0.4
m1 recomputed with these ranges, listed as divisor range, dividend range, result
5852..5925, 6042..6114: 1.06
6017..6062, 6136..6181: 1.01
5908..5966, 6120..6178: 1.03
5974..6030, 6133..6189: 1.03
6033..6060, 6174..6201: 1.04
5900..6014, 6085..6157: 1.04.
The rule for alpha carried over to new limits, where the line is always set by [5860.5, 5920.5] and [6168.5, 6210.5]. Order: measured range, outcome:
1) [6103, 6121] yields -0.01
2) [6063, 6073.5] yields 0.01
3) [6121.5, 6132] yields 0.02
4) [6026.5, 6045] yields -0.02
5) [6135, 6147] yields 0.01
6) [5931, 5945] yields -0.02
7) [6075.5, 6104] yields -0.01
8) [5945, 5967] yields -0.01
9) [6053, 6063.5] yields 0.01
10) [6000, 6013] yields 0.01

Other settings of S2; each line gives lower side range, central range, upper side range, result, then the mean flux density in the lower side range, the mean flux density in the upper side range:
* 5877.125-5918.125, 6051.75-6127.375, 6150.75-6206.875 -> -0.9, 1.5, 1.49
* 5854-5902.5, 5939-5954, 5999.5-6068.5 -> -0.2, 1.52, 1.52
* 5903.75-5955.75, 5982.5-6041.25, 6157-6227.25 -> -0.1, 1.54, 1.48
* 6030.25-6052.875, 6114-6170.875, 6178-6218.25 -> 0.9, 1.52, 1.5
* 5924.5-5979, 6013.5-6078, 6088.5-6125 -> 0.1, 1.53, 1.52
